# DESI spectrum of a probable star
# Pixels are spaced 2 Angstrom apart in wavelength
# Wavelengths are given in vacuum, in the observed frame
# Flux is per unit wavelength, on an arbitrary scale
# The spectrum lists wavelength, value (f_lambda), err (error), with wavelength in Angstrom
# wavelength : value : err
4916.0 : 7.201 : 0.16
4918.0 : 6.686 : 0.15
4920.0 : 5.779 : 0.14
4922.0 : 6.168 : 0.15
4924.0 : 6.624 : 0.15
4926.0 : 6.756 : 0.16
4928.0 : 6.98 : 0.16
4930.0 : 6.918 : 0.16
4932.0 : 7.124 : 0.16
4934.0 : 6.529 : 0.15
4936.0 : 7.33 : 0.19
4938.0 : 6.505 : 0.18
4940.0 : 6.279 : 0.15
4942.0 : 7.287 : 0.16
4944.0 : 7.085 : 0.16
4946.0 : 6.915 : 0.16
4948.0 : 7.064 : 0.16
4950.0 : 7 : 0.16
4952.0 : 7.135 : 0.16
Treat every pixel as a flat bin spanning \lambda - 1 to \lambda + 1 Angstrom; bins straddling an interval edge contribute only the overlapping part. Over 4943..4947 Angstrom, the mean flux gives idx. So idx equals 7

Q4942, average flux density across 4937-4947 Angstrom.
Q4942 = 6.81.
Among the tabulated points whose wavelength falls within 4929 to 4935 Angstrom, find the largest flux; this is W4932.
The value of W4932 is 7.124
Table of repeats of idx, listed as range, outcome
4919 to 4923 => 5.97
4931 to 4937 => 6.99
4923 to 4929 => 6.79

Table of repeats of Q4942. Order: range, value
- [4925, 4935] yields 6.86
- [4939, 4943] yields 6.78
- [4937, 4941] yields 6.39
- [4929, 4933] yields 7.02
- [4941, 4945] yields 7.19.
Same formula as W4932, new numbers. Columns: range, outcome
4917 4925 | 6.686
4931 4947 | 7.33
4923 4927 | 6.756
